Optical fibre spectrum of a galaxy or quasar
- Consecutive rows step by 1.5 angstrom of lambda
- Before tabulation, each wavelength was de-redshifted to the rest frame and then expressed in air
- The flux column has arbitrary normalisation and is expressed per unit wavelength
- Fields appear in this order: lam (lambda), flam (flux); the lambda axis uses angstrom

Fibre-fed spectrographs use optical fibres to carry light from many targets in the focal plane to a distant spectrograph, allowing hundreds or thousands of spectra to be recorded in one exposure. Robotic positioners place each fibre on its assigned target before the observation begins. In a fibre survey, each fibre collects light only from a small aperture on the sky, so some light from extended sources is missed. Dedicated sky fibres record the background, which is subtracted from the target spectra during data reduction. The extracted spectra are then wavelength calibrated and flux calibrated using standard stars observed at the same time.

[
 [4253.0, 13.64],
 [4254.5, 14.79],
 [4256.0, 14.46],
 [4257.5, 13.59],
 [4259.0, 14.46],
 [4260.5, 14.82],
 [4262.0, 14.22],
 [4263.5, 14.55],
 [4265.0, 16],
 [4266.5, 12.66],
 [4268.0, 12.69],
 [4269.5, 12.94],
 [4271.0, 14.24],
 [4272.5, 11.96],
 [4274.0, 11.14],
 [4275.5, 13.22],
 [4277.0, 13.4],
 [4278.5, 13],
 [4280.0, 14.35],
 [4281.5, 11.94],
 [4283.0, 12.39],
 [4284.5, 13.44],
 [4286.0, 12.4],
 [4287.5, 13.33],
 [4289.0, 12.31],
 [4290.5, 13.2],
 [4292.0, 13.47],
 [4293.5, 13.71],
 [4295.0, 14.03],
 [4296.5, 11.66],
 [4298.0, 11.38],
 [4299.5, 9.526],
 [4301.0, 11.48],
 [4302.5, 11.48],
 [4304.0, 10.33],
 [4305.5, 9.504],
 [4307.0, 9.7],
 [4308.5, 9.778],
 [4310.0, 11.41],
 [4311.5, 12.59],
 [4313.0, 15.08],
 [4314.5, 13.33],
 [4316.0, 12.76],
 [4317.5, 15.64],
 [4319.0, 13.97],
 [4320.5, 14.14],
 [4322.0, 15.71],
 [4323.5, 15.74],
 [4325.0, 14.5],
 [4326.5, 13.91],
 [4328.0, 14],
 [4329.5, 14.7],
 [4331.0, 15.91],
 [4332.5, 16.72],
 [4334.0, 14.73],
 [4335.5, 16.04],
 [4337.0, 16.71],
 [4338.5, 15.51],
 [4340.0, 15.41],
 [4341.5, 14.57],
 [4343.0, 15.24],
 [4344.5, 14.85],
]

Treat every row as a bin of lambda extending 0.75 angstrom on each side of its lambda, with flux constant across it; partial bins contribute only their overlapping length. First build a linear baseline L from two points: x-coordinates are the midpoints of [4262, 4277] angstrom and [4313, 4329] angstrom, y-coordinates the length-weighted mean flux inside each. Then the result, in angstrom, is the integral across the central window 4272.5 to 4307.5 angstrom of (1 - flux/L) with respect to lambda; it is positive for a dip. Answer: 3.9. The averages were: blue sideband 13.3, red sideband 14.4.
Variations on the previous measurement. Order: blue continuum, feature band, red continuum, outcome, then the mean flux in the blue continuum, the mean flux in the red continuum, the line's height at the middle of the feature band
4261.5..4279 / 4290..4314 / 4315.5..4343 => 4.2 angstrom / 13.3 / 15.1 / 14.3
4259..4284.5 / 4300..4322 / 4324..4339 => 3.5 angstrom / 13.4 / 15.3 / 14.6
